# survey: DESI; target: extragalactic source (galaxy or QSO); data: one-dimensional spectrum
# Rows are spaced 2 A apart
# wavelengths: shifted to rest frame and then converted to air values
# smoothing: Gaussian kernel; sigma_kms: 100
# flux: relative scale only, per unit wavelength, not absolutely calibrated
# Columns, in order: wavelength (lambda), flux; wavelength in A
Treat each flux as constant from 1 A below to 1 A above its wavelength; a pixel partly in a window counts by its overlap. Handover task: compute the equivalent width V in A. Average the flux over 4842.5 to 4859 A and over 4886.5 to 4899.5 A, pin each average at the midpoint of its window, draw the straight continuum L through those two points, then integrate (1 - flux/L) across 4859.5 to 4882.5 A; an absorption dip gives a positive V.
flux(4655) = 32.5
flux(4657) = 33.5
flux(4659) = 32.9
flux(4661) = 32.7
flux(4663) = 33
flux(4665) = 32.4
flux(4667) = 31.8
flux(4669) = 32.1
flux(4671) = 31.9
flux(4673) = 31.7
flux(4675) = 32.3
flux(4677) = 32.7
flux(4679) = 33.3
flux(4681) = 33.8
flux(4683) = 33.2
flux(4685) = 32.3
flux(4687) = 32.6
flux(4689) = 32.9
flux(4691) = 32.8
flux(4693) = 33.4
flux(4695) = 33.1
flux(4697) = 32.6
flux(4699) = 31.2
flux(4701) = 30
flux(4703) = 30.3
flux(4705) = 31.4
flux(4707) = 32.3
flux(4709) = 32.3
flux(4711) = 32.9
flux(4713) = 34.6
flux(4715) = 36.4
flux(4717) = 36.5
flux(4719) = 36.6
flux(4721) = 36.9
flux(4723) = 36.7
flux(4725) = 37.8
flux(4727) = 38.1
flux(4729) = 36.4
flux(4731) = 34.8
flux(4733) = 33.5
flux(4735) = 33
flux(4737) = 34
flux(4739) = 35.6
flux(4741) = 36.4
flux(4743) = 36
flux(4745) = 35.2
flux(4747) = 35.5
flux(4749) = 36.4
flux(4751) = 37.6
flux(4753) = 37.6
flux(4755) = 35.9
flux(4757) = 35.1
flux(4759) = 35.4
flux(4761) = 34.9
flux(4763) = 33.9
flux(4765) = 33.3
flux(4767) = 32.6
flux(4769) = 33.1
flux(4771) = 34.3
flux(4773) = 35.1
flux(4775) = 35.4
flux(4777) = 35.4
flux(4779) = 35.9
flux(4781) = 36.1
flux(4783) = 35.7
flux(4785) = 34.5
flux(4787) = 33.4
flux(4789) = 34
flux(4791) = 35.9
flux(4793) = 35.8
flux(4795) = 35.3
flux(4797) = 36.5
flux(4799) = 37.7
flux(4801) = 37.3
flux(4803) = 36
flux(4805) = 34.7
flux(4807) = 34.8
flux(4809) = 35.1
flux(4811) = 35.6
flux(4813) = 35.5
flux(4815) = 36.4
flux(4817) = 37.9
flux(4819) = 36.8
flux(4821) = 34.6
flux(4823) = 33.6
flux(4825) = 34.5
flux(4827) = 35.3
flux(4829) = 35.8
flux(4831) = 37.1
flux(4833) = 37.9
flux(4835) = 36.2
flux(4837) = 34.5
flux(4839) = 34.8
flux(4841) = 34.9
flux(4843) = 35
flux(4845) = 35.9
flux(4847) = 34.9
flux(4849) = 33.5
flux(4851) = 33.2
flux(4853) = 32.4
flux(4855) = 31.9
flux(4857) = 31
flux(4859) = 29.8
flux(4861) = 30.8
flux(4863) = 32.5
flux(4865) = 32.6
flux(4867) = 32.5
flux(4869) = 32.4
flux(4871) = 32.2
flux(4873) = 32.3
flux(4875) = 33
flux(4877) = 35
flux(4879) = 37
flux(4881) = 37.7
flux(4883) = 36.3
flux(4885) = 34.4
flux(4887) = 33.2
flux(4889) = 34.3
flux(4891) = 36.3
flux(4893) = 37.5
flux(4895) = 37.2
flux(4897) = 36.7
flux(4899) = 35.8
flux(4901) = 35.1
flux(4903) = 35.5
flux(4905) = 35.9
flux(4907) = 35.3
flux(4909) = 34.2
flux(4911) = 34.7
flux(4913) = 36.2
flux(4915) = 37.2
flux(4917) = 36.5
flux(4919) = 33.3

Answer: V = 0.7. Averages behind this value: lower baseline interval 33.2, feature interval 33.4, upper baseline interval 36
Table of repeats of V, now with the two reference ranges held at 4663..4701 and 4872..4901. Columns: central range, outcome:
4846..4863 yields 1.4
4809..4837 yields -1.1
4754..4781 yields -0.8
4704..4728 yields -1.6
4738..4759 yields -1.6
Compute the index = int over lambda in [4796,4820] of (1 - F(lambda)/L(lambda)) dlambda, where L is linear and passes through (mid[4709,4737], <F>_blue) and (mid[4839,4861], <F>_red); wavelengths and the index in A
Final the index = -1.57 A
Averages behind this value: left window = 35.5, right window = 33.2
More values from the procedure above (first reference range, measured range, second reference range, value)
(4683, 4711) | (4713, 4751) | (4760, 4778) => -3.1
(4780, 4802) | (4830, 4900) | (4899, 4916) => 2.4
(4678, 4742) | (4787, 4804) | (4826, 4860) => -0.8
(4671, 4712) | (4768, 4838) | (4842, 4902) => -4.4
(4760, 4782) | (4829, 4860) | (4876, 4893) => 0.9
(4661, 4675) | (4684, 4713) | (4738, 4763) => 1.1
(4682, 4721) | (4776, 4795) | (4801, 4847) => -0.2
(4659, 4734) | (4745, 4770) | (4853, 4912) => -1.0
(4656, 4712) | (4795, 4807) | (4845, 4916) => -1.0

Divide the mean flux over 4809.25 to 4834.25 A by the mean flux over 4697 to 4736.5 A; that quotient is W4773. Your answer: 1.0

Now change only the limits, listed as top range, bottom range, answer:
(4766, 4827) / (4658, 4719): 1.08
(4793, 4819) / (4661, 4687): 1.11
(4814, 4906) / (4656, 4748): 1.03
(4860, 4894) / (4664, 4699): 1.05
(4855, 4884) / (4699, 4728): 0.97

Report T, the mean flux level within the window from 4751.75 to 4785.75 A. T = 35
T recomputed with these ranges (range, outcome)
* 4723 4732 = 36.8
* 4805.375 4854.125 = 35.2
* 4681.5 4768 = 34.4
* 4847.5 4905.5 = 34.1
